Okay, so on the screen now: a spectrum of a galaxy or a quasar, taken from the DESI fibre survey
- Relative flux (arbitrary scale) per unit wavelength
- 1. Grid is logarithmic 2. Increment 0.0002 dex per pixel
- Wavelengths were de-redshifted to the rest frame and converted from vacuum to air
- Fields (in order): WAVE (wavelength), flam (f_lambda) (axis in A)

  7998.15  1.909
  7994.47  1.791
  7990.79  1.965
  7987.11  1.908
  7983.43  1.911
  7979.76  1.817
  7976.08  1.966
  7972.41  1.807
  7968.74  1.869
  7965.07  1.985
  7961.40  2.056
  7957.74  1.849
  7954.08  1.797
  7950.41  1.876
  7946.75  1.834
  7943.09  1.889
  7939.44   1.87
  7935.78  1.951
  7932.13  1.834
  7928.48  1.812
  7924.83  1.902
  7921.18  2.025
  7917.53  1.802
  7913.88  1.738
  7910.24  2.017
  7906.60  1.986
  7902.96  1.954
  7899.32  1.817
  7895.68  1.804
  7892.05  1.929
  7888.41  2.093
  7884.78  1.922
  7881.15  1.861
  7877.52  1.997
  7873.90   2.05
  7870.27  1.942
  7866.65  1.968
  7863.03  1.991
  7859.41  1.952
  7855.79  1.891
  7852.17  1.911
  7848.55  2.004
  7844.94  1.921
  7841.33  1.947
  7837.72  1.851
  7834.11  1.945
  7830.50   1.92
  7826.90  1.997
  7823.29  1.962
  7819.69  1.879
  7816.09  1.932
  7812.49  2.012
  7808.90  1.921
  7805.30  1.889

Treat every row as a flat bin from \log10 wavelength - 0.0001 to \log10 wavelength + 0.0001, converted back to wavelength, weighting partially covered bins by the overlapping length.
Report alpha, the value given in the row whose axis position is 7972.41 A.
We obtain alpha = 1.807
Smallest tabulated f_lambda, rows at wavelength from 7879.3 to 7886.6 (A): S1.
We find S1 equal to 1.861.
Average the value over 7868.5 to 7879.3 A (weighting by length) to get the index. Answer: 2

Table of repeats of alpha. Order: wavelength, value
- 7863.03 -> 1.991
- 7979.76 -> 1.817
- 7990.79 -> 1.965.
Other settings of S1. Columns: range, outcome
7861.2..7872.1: 1.942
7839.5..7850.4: 1.921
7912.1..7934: 1.738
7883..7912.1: 1.804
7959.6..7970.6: 1.869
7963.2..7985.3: 1.807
